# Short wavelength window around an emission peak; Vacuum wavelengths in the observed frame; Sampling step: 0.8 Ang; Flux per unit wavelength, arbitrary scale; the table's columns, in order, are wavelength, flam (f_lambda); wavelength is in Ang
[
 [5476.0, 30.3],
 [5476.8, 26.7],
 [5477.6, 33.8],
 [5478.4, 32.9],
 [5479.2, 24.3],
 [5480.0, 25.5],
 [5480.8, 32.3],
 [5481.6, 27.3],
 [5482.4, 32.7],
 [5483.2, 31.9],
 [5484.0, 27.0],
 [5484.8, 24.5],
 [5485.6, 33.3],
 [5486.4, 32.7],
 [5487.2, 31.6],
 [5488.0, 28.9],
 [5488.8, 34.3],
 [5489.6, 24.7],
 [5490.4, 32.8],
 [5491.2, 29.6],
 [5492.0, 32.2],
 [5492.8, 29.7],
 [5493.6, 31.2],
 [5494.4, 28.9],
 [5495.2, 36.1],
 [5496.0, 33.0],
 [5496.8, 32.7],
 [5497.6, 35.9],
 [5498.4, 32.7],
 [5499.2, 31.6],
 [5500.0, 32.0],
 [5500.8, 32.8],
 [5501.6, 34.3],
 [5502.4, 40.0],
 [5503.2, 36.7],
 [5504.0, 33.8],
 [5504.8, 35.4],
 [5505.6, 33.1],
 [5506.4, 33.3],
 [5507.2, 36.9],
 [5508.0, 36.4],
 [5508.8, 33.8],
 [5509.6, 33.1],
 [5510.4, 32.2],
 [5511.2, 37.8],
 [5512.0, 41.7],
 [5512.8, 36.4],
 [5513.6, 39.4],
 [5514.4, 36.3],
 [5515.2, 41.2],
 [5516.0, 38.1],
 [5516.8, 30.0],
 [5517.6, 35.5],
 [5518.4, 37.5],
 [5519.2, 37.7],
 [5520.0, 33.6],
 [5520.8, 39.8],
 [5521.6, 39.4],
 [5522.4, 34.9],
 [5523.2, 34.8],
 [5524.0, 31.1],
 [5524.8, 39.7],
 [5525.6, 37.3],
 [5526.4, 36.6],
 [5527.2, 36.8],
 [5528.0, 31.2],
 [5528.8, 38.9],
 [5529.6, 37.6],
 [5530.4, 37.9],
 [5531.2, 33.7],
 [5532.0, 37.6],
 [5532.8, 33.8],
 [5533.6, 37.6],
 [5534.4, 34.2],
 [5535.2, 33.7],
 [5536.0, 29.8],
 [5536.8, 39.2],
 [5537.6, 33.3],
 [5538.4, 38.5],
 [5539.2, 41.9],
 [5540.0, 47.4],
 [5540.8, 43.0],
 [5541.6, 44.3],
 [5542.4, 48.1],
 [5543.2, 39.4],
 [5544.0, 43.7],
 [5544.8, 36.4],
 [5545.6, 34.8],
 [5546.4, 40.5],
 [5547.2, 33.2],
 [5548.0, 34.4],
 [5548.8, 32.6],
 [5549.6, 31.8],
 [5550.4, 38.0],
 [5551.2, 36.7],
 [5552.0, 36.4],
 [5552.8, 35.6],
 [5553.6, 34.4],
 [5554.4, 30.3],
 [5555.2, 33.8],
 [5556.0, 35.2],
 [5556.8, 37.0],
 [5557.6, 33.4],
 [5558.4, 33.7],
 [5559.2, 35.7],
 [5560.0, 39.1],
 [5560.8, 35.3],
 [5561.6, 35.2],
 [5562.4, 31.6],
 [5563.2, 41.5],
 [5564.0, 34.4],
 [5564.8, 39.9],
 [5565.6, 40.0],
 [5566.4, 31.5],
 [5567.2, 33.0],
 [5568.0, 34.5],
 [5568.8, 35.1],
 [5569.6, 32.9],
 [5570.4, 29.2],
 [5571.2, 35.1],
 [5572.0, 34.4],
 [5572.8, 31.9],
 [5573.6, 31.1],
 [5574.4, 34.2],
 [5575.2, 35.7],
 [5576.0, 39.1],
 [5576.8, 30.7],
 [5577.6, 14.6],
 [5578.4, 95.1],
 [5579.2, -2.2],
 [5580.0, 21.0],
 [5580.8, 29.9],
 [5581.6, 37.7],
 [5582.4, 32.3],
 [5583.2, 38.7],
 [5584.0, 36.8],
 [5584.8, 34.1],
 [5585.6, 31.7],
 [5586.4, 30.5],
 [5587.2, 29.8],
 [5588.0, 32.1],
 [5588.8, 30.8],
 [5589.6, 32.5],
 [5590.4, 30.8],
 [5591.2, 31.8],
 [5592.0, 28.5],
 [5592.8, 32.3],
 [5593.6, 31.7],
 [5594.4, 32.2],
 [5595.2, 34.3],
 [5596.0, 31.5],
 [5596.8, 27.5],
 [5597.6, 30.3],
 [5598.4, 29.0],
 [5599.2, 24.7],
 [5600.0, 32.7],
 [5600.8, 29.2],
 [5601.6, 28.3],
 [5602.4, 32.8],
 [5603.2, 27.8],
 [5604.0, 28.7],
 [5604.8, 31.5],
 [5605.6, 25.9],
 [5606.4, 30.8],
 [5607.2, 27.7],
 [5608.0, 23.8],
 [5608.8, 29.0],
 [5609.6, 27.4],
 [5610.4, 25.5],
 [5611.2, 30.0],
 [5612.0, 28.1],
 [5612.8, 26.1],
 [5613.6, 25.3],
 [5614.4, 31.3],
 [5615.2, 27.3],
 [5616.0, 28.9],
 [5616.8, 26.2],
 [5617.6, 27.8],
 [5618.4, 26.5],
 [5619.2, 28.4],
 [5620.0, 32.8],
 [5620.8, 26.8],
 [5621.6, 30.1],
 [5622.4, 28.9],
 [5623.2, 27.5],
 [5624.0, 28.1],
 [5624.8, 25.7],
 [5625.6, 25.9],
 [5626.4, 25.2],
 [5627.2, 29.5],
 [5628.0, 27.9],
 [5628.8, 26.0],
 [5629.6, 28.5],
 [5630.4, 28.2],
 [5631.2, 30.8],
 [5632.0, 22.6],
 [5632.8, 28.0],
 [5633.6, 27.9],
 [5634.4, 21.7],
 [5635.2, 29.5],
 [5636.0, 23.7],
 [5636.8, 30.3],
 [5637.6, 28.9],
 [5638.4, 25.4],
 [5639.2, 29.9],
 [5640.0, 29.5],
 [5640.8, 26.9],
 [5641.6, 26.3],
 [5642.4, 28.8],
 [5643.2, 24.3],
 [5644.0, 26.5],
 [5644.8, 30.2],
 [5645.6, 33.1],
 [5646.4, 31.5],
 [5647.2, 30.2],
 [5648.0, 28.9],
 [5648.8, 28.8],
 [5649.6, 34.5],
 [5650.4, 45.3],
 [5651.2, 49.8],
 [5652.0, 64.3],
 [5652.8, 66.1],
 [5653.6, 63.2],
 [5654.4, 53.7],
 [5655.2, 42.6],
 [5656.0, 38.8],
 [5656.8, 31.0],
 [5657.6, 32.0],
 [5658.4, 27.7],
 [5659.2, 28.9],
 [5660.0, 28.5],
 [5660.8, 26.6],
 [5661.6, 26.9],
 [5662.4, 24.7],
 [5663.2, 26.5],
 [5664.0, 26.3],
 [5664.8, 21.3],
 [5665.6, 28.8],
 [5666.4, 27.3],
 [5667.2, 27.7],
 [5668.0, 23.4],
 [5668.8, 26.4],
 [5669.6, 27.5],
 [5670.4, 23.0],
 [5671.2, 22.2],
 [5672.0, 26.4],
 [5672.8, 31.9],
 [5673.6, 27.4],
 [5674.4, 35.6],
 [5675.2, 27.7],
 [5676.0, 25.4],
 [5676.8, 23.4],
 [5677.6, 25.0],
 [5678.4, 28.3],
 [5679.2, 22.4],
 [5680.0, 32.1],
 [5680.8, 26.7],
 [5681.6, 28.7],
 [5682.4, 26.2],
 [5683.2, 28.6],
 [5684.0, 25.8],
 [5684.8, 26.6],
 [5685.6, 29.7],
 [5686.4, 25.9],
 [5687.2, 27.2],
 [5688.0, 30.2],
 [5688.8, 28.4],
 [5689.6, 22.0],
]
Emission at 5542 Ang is H-beta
